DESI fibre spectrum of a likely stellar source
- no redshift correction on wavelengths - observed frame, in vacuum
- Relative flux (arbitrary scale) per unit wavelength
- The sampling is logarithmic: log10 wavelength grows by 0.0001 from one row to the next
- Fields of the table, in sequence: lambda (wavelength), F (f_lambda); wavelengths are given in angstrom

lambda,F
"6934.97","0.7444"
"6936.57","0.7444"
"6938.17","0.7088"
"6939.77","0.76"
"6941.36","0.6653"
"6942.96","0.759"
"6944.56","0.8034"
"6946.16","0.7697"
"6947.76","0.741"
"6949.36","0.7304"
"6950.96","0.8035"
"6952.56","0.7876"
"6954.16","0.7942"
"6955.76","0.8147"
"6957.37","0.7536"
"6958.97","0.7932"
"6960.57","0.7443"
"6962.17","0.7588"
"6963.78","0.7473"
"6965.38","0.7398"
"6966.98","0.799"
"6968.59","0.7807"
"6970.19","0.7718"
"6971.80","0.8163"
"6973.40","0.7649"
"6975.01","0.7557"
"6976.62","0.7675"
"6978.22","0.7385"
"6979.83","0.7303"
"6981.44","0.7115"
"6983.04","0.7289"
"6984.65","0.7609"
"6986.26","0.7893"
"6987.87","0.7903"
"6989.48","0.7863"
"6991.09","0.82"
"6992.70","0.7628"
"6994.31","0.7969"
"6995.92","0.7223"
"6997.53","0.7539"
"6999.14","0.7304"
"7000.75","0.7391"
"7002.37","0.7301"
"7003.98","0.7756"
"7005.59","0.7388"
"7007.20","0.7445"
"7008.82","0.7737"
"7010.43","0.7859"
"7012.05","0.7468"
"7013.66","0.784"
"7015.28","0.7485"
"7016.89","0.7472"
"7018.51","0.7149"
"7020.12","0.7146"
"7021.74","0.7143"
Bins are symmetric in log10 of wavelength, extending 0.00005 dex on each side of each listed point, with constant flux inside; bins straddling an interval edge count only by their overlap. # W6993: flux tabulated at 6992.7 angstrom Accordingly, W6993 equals 0.7628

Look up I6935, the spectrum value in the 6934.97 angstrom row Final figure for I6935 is 0.7444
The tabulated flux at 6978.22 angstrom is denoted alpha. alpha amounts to 0.7385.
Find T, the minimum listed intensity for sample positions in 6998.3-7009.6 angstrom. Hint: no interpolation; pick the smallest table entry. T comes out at 0.7301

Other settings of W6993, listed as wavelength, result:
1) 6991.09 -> 0.82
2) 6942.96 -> 0.759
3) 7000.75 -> 0.7391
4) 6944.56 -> 0.8034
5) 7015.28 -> 0.7485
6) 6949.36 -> 0.7304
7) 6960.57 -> 0.7443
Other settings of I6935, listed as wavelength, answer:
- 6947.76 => 0.741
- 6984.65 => 0.7609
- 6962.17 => 0.7588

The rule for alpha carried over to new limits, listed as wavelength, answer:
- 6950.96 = 0.8035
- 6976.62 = 0.7675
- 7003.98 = 0.7756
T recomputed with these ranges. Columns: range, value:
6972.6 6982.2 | 0.7115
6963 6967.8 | 0.7398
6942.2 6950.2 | 0.7304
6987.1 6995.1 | 0.7628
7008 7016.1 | 0.7468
